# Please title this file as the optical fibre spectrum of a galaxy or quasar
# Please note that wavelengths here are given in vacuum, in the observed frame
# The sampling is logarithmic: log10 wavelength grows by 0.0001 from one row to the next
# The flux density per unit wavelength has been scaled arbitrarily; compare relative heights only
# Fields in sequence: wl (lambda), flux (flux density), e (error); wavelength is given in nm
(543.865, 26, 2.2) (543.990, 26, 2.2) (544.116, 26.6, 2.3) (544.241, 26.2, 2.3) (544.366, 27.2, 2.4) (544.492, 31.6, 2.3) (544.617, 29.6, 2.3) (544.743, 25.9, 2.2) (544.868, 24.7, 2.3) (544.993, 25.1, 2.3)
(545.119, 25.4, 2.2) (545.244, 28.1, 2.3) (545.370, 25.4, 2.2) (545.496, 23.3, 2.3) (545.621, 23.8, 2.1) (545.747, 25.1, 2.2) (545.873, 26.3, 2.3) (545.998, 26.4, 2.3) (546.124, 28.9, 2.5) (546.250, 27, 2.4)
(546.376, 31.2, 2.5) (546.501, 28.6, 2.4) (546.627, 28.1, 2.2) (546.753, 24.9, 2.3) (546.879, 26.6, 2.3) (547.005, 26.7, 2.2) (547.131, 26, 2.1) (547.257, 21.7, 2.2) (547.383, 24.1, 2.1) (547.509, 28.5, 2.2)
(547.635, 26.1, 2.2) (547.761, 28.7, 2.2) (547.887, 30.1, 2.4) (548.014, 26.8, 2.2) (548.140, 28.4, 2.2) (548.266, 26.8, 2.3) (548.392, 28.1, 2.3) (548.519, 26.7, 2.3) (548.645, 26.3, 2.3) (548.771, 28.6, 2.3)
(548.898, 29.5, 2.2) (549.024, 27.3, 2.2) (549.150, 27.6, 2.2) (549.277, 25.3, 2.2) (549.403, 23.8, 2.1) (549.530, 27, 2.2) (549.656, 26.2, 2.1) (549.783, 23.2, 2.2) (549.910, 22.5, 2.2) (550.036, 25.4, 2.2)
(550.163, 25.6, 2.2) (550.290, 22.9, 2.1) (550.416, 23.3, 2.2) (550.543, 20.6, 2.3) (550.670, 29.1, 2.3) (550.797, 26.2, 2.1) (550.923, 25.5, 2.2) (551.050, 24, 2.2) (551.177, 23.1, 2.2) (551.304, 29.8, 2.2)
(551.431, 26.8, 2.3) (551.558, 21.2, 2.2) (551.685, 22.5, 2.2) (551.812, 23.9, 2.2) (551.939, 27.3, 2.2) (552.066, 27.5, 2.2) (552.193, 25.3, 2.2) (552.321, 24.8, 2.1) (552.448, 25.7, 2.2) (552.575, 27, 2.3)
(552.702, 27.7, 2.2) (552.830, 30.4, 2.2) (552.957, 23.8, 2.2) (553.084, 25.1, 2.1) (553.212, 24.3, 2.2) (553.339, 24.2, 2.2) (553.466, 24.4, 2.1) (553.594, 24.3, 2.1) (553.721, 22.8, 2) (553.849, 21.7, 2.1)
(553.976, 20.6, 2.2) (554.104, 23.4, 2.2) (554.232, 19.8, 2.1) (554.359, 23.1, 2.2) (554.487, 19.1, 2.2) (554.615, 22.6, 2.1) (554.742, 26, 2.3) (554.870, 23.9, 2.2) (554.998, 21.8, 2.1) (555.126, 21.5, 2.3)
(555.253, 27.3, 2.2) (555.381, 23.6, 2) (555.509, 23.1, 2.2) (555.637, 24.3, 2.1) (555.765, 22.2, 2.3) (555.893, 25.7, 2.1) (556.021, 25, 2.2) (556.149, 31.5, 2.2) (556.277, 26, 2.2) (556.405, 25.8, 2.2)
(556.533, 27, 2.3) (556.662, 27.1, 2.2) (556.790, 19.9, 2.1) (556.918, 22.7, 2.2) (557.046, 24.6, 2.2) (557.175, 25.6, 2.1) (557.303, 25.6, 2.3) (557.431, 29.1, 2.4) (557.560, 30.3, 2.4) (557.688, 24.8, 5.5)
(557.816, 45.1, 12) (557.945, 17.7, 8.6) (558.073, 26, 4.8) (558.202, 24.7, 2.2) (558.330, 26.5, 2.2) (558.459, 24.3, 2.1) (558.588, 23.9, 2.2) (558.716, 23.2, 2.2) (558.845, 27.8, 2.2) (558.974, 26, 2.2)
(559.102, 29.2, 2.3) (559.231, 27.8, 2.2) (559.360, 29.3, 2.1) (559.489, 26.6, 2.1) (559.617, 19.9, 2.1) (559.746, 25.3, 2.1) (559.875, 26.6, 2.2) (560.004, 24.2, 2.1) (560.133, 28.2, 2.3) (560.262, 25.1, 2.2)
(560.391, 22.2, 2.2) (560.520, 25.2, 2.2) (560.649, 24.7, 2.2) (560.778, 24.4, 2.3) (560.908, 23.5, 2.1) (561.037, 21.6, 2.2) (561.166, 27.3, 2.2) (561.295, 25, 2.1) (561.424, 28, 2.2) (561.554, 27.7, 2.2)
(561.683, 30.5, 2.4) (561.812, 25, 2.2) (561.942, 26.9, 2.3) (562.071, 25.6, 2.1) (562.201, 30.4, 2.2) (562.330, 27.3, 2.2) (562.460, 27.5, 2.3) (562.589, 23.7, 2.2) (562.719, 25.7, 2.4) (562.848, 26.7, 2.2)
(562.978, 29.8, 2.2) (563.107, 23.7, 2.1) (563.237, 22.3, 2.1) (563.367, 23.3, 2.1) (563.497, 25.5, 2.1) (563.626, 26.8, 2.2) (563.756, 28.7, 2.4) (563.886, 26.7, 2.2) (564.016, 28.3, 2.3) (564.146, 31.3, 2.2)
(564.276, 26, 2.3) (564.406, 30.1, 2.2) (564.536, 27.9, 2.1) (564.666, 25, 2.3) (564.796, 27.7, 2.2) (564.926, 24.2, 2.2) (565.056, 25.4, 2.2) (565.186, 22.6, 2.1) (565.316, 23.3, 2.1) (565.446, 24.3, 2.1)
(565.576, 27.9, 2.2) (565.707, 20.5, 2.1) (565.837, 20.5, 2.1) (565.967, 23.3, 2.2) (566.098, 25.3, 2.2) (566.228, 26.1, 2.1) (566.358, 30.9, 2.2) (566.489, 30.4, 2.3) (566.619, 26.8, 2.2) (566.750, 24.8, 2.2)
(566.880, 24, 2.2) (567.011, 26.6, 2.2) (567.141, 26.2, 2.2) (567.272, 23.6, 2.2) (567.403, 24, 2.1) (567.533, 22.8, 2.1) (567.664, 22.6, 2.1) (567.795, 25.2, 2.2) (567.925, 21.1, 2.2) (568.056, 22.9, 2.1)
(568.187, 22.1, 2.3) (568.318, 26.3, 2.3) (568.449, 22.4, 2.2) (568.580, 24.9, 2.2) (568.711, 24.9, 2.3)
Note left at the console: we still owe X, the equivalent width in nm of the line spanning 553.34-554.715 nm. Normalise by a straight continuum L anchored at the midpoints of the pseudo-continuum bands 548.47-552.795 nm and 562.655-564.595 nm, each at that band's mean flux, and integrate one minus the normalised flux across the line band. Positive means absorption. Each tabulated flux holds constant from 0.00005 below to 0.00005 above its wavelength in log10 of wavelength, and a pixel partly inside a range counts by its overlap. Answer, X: 0.19 nm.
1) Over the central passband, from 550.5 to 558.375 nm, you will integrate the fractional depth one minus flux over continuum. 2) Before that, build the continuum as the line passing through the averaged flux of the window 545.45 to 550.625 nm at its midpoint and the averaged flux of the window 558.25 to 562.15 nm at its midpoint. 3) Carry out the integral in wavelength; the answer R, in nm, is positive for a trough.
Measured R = 0.28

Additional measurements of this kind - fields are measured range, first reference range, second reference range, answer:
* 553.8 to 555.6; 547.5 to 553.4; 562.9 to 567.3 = 0.223 nm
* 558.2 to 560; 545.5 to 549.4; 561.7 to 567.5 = 0.035 nm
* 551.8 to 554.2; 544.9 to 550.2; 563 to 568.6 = 0.109 nm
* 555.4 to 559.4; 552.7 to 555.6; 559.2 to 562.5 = -0.225 nm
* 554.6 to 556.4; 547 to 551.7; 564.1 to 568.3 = 0.063 nm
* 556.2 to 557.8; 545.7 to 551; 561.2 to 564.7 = 0.020 nm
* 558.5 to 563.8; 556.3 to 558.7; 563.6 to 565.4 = 0.103 nm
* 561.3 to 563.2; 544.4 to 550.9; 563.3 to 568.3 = -0.098 nm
